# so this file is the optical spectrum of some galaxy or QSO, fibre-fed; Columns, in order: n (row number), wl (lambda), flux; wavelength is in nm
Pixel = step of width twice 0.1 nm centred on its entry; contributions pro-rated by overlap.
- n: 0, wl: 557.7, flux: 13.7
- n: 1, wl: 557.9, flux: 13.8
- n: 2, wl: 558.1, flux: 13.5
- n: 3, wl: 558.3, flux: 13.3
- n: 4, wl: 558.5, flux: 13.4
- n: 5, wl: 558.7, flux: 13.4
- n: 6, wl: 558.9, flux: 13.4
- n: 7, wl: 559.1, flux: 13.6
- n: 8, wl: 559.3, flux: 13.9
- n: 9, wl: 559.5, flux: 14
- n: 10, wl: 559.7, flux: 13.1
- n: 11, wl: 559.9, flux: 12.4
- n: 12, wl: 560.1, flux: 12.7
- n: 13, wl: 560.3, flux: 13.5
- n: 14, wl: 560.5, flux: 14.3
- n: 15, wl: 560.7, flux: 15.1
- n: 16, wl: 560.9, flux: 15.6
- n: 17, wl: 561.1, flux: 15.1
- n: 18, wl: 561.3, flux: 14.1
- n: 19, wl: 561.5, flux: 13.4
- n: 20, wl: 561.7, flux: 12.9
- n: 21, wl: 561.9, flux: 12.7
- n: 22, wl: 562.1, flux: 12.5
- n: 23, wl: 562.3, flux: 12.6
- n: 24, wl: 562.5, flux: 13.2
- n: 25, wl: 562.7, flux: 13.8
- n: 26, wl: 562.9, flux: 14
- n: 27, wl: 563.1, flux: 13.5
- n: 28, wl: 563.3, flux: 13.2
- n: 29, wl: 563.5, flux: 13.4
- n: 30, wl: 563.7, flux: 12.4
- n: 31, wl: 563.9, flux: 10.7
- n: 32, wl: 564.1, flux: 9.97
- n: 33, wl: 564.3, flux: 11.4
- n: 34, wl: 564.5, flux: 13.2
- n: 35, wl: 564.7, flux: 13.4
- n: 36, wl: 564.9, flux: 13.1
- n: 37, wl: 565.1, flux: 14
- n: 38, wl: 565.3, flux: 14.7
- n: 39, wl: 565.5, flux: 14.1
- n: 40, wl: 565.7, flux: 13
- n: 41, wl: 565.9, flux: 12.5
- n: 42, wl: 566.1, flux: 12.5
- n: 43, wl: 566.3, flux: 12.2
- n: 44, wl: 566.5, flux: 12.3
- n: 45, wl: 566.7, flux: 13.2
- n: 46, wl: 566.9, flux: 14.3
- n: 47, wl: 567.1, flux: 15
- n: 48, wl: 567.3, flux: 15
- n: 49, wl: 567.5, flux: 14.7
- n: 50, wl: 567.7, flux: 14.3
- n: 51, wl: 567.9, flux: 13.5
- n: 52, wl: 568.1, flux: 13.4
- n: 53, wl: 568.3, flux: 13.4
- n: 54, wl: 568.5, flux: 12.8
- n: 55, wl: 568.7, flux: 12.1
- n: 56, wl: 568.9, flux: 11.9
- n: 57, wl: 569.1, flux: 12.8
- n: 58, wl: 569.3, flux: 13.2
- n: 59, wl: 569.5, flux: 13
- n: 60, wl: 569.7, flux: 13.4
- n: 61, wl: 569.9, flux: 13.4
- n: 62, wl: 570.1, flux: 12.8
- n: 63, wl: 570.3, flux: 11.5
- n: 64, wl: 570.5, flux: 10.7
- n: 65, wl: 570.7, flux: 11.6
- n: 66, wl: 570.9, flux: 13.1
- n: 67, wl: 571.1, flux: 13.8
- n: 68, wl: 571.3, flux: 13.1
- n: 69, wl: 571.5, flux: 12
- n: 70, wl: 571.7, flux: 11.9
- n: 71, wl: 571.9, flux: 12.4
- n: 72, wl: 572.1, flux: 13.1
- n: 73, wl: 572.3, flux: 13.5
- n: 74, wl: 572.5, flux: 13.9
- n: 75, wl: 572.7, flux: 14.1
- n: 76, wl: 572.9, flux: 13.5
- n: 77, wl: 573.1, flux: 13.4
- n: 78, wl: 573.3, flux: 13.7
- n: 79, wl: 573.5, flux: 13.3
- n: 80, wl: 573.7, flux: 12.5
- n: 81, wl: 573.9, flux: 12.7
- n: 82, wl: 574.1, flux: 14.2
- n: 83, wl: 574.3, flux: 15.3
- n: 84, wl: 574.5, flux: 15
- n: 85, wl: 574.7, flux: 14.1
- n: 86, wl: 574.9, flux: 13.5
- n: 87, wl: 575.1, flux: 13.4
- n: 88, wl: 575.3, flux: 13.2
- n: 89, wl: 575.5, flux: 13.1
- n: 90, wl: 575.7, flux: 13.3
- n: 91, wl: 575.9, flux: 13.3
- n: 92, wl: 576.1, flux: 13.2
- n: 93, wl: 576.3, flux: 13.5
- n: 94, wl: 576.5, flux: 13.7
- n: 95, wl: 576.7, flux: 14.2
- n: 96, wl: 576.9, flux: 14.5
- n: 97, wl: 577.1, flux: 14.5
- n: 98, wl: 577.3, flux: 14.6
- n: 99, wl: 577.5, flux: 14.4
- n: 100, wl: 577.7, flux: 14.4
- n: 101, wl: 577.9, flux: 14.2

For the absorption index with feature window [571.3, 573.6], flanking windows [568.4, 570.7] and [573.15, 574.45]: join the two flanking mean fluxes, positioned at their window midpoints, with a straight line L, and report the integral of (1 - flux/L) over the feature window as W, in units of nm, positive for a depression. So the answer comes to 0.022 nm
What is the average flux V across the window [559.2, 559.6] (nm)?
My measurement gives 13.9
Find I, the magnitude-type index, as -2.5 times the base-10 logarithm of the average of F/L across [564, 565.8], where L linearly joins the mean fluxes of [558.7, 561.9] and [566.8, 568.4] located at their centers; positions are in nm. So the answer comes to 0.08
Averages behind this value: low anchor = 13.8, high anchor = 14.2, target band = 13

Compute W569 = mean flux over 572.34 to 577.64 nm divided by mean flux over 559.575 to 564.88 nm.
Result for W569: 1.0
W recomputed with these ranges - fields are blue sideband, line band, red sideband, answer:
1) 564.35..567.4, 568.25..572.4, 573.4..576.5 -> 0.272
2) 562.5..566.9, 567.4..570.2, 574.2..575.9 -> 0.018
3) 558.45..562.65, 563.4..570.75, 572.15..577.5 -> 0.376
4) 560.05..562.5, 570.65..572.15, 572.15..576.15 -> 0.109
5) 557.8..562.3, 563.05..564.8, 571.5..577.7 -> 0.165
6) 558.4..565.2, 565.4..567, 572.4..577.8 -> 0.051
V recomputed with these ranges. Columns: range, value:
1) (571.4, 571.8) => 12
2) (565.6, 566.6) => 12.5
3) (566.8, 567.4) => 14.8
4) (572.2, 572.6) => 13.7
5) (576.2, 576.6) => 13.6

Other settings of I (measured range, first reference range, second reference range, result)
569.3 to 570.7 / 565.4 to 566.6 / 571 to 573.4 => 0.05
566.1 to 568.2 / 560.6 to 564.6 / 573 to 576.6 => -0.03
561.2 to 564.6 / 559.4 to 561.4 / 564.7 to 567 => 0.07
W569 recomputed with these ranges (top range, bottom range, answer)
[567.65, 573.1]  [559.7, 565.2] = 0.98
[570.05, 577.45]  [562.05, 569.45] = 1.02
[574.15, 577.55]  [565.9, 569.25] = 1.05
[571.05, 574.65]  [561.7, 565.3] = 1.05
